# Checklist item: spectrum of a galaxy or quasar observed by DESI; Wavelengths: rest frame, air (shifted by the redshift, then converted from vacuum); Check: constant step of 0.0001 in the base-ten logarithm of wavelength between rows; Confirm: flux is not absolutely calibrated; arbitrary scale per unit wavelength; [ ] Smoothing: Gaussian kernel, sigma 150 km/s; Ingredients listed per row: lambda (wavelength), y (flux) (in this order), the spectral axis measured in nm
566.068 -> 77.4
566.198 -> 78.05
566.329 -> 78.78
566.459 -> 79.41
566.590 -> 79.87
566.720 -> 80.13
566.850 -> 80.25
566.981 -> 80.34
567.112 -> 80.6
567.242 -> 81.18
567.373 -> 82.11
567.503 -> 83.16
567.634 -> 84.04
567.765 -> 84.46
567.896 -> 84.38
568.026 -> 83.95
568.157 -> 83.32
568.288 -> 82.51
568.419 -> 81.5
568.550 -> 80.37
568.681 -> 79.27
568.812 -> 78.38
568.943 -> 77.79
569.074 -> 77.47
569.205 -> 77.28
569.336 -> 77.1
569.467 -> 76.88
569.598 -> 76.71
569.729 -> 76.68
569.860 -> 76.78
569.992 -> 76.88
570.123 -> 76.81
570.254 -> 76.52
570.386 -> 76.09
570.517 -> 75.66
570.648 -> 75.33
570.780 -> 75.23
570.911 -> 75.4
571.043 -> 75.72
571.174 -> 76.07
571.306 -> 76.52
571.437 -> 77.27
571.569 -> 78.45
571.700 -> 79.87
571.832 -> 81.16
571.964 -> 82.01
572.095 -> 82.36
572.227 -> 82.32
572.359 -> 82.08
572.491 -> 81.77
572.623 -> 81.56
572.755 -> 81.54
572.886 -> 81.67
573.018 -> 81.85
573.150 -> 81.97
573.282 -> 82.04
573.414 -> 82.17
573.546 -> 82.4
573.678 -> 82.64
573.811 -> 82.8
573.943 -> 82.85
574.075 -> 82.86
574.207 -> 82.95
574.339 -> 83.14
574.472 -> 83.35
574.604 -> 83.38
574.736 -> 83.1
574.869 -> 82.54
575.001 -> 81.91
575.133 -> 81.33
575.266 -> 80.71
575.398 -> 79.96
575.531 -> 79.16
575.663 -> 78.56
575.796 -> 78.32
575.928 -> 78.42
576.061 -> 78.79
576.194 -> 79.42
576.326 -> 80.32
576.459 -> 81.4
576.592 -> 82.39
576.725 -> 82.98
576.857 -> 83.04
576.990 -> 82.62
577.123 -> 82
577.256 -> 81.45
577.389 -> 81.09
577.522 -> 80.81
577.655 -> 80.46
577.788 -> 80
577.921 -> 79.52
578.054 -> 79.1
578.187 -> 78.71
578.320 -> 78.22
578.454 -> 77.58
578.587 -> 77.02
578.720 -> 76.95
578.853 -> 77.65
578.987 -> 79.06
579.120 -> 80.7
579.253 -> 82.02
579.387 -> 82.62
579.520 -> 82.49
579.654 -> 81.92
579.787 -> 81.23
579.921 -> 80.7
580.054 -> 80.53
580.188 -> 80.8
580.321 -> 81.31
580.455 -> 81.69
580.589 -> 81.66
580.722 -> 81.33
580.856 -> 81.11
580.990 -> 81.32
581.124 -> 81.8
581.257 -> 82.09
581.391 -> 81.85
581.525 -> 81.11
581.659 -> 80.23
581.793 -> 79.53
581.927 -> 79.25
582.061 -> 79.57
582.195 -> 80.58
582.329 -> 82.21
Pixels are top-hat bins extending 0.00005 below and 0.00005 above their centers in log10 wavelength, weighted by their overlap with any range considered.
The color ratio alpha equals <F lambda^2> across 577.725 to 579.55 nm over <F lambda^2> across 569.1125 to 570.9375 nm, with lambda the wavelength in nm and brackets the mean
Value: 1.1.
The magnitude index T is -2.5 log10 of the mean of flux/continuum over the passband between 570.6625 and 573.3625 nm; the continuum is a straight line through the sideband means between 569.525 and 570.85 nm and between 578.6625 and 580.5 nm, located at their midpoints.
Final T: -0.036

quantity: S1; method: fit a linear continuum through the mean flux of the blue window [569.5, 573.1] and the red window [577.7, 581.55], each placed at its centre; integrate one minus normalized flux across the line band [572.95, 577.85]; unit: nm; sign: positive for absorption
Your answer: -0.13 nm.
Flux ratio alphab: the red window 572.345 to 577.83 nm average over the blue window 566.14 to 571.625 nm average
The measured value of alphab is 1.03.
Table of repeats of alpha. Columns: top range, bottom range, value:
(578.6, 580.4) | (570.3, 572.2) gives 1.07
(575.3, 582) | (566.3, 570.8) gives 1.05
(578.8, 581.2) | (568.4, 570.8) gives 1.09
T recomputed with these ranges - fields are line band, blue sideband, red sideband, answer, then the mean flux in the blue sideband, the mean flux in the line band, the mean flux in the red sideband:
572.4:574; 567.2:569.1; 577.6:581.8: -0.01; 81.7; 82.1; 80.4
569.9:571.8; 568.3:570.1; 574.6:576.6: 0.03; 78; 76.6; 80.5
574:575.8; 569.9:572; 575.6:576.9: -0.03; 77.1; 81.6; 80.3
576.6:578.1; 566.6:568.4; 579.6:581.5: 0.00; 82.3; 81.3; 81.4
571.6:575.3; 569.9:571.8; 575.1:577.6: -0.05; 76.6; 82.1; 80.7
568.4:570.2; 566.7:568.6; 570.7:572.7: 0.04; 82.2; 77.8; 79.1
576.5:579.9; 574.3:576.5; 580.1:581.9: 0.01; 80.8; 80.5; 81.2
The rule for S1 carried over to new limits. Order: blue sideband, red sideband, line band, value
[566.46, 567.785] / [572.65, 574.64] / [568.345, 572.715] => 0.20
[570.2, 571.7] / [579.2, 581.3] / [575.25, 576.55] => -0.01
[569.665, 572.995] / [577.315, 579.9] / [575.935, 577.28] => -0.03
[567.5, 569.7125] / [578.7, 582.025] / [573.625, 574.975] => -0.04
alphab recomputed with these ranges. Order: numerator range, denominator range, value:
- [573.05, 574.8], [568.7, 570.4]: 1.07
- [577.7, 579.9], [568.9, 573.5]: 1.01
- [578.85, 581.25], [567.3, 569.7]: 1.01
